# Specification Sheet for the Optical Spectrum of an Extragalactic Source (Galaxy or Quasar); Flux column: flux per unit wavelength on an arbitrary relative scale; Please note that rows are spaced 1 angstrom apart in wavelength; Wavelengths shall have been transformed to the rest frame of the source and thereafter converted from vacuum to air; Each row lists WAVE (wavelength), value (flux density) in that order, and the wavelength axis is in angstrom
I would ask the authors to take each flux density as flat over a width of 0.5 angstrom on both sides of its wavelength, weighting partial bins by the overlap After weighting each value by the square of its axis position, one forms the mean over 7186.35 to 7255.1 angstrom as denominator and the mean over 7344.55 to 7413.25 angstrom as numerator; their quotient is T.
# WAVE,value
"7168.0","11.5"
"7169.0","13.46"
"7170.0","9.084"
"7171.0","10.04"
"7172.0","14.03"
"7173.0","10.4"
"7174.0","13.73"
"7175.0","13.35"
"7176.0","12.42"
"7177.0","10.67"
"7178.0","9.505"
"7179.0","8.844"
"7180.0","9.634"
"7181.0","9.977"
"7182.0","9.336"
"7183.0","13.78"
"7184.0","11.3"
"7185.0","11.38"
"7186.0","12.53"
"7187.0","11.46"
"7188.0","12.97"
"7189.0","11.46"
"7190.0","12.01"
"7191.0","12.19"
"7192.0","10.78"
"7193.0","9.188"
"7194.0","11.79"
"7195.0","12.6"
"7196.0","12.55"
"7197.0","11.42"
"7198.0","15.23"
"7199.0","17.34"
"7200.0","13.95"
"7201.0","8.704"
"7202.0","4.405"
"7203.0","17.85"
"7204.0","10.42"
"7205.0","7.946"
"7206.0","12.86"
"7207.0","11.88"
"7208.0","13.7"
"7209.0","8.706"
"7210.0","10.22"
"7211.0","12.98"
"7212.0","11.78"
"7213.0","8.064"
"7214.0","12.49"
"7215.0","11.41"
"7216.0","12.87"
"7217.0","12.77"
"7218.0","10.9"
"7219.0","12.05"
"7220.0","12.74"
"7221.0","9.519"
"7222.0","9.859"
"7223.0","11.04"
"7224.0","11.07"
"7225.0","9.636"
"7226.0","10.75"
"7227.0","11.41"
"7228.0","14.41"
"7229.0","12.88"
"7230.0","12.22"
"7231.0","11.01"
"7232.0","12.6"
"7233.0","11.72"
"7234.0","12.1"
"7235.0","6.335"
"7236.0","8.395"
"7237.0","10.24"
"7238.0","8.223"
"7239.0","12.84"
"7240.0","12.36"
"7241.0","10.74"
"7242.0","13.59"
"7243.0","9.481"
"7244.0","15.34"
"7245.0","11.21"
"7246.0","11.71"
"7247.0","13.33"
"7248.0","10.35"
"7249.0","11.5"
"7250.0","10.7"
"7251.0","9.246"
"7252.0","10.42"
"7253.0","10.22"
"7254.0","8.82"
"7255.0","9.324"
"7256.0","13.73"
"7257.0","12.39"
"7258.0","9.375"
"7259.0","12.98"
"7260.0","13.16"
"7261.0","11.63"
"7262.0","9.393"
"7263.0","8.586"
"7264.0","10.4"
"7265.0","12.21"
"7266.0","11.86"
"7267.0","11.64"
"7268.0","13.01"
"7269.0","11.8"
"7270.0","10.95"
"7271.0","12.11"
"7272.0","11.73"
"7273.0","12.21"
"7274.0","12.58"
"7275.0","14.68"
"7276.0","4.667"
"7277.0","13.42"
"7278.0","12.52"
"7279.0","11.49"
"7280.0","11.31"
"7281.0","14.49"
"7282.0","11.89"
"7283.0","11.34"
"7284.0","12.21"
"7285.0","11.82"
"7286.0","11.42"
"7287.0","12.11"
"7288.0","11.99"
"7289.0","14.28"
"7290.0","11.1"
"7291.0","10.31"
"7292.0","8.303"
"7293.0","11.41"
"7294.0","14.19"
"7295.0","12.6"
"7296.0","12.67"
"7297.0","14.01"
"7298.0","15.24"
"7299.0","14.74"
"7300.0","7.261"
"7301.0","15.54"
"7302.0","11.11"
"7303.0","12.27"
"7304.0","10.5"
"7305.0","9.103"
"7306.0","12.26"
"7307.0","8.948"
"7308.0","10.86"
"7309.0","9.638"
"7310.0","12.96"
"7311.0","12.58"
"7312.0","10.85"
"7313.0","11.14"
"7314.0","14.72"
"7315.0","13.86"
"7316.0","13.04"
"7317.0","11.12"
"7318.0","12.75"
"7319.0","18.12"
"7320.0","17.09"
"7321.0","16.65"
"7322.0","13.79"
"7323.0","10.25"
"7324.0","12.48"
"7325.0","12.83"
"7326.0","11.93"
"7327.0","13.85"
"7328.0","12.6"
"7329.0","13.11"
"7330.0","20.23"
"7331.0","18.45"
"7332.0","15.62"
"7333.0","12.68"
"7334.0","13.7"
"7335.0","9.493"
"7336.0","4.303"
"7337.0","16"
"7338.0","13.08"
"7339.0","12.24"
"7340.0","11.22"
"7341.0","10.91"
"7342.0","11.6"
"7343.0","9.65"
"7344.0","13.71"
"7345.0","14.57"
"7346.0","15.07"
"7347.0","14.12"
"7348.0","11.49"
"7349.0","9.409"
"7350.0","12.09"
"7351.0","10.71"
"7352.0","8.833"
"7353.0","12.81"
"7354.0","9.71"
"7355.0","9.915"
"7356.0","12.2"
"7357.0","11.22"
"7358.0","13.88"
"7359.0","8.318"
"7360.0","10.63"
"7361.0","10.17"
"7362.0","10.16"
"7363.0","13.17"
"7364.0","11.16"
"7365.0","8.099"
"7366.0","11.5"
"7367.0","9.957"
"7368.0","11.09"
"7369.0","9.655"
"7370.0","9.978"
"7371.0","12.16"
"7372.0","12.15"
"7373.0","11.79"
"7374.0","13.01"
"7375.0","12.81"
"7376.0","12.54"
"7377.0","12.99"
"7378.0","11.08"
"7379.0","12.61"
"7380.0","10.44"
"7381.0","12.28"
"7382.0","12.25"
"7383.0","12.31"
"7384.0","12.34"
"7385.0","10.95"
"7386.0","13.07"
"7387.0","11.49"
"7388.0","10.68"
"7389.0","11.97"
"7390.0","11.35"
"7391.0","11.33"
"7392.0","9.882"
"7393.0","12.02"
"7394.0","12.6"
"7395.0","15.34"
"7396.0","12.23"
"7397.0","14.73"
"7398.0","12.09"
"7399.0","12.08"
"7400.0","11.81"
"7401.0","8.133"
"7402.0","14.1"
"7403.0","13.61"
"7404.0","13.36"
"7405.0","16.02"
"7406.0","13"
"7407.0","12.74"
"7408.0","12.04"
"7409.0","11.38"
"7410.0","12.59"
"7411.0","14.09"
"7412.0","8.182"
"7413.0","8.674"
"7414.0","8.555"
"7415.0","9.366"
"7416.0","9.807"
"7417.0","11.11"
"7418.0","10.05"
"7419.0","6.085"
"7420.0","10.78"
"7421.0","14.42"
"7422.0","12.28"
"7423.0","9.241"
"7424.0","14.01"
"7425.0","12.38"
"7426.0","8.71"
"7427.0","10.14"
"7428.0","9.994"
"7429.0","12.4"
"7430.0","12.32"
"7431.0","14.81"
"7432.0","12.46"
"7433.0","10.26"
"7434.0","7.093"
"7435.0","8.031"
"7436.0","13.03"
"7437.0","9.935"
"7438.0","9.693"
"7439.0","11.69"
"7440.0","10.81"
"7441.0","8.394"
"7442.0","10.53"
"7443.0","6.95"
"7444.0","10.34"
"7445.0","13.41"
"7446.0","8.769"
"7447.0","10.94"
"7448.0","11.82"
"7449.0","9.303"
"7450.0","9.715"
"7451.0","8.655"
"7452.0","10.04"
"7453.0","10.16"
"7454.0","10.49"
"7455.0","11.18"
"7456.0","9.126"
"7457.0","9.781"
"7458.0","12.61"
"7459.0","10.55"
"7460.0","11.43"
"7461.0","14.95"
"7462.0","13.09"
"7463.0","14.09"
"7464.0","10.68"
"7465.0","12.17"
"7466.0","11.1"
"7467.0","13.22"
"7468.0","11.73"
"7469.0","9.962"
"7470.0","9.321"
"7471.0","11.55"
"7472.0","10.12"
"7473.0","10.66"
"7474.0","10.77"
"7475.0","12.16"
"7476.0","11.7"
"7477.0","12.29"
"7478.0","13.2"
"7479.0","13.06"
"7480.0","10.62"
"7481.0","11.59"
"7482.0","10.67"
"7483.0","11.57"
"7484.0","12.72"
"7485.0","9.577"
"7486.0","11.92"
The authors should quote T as 1.1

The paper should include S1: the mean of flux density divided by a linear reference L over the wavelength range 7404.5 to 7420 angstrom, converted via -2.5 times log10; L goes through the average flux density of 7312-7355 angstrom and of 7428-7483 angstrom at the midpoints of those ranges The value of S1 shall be 0.073 mag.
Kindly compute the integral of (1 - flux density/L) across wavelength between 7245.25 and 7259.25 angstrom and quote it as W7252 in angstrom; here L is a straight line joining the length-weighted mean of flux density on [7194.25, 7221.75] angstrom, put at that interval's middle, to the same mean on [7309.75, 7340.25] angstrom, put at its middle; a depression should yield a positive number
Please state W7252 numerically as 1.5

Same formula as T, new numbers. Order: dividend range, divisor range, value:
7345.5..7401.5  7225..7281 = 1.05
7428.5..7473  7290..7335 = 0.88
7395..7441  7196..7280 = 1.05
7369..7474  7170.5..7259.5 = 1.05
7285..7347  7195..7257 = 1.14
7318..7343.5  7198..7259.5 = 1.20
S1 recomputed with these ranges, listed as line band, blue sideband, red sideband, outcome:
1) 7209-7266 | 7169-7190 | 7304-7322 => 0.07 mag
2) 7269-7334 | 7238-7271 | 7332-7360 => -0.10 mag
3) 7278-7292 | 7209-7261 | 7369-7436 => -0.05 mag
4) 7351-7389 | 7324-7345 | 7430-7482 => 0.09 mag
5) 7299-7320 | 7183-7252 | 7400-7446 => -0.08 mag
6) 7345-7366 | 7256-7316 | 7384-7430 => 0.04 mag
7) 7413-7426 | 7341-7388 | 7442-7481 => 0.08 mag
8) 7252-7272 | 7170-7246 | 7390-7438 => 0.02 mag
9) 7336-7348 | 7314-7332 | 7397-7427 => 0.10 mag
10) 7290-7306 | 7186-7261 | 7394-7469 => -0.05 mag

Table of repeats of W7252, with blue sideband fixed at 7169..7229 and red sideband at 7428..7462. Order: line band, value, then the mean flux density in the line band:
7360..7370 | 0.39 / 10.5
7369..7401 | -3.21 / 12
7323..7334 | -3.07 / 14.2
